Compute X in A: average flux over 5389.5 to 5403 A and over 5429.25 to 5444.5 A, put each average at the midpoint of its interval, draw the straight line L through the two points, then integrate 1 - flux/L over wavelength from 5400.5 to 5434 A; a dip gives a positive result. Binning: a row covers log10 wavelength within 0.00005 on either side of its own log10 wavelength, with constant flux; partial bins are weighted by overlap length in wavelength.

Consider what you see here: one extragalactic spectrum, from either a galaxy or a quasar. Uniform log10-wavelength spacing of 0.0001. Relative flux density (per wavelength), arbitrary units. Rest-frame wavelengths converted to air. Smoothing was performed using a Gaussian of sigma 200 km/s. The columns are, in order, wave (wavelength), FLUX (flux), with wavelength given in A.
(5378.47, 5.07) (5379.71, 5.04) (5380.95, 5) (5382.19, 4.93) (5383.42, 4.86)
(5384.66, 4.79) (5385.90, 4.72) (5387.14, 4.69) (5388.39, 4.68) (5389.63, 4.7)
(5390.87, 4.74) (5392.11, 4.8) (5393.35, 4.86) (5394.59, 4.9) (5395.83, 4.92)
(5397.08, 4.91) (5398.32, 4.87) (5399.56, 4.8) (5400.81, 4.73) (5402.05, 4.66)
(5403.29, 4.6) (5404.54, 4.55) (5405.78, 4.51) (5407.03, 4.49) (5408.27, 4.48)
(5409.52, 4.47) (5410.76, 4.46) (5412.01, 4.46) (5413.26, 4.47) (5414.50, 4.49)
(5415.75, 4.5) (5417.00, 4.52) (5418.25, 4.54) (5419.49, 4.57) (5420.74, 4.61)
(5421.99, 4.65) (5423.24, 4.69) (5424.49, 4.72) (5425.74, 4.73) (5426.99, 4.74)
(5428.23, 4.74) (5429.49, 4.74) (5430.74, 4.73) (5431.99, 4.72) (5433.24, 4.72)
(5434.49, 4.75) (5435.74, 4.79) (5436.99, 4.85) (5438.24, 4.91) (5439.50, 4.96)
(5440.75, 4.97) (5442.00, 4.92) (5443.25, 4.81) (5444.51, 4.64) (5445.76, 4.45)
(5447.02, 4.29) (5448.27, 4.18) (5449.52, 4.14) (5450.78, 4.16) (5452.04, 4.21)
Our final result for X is 1.5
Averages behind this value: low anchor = 4.81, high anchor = 4.82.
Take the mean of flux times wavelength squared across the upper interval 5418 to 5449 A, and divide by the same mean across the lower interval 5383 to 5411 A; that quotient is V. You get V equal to 1.01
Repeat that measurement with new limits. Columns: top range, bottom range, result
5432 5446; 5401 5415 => 1.07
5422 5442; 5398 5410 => 1.05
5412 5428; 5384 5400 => 0.97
